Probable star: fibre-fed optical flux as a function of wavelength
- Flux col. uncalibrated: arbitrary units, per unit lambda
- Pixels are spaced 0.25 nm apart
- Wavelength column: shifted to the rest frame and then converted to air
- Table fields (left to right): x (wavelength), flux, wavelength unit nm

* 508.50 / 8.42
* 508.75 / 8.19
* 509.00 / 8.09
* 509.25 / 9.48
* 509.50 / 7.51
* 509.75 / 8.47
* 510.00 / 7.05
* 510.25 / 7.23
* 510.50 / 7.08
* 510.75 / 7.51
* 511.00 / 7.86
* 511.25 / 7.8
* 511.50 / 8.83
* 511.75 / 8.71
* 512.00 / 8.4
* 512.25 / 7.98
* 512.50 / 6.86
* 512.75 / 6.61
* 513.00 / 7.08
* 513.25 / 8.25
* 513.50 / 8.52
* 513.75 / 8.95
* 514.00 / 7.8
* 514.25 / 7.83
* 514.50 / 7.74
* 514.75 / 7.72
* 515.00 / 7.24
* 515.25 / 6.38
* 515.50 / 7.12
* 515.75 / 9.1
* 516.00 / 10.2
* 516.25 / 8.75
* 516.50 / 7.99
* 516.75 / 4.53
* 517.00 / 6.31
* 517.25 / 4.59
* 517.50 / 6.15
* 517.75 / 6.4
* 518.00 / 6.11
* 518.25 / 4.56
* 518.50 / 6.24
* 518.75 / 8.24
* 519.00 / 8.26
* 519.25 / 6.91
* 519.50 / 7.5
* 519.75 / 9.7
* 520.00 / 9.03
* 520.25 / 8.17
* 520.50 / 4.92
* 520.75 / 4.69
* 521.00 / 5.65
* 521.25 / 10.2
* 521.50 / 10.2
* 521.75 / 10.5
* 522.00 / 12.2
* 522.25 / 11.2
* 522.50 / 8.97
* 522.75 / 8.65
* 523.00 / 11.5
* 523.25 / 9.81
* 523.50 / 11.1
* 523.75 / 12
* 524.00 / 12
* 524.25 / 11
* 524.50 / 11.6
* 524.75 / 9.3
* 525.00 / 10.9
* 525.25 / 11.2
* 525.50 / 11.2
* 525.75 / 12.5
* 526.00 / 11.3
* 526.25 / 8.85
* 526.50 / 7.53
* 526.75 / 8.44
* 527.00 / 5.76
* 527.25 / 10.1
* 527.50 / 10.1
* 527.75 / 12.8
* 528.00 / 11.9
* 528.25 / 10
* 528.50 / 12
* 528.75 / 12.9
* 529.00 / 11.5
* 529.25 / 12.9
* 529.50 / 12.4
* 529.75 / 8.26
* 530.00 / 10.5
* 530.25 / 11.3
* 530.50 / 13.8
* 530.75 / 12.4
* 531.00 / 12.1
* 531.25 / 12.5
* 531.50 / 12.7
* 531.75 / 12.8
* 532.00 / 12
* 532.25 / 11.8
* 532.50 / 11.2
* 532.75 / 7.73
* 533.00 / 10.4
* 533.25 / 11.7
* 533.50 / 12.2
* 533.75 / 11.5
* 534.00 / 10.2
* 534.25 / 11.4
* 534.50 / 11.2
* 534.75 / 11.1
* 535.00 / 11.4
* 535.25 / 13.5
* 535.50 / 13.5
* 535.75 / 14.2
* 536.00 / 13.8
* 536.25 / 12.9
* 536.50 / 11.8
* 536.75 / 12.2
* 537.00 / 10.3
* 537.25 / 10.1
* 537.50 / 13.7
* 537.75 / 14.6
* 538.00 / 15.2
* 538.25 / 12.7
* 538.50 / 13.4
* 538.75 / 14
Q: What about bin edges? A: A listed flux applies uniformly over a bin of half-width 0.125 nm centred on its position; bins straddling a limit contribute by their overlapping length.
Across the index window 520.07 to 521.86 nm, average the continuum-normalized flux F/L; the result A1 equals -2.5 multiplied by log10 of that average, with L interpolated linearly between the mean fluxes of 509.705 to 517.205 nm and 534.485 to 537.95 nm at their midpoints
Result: 0.195 mag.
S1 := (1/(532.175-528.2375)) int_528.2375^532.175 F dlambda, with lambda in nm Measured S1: 11.9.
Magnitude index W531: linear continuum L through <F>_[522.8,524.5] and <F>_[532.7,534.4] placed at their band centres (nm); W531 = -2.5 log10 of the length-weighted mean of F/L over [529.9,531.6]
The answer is -0.12 mag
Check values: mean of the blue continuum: 11.1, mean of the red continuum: 10.9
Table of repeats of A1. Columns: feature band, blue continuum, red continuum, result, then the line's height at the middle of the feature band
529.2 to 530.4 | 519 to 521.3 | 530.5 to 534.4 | -0.03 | 10.7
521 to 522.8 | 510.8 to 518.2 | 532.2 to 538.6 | -0.10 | 9.1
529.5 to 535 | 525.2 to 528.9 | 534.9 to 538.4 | 0.03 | 11.7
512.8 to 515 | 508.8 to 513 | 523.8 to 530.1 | 0.06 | 8.36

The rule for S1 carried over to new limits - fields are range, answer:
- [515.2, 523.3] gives 7.9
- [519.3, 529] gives 9.93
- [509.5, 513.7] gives 7.78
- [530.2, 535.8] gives 11.8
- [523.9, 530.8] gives 10.9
